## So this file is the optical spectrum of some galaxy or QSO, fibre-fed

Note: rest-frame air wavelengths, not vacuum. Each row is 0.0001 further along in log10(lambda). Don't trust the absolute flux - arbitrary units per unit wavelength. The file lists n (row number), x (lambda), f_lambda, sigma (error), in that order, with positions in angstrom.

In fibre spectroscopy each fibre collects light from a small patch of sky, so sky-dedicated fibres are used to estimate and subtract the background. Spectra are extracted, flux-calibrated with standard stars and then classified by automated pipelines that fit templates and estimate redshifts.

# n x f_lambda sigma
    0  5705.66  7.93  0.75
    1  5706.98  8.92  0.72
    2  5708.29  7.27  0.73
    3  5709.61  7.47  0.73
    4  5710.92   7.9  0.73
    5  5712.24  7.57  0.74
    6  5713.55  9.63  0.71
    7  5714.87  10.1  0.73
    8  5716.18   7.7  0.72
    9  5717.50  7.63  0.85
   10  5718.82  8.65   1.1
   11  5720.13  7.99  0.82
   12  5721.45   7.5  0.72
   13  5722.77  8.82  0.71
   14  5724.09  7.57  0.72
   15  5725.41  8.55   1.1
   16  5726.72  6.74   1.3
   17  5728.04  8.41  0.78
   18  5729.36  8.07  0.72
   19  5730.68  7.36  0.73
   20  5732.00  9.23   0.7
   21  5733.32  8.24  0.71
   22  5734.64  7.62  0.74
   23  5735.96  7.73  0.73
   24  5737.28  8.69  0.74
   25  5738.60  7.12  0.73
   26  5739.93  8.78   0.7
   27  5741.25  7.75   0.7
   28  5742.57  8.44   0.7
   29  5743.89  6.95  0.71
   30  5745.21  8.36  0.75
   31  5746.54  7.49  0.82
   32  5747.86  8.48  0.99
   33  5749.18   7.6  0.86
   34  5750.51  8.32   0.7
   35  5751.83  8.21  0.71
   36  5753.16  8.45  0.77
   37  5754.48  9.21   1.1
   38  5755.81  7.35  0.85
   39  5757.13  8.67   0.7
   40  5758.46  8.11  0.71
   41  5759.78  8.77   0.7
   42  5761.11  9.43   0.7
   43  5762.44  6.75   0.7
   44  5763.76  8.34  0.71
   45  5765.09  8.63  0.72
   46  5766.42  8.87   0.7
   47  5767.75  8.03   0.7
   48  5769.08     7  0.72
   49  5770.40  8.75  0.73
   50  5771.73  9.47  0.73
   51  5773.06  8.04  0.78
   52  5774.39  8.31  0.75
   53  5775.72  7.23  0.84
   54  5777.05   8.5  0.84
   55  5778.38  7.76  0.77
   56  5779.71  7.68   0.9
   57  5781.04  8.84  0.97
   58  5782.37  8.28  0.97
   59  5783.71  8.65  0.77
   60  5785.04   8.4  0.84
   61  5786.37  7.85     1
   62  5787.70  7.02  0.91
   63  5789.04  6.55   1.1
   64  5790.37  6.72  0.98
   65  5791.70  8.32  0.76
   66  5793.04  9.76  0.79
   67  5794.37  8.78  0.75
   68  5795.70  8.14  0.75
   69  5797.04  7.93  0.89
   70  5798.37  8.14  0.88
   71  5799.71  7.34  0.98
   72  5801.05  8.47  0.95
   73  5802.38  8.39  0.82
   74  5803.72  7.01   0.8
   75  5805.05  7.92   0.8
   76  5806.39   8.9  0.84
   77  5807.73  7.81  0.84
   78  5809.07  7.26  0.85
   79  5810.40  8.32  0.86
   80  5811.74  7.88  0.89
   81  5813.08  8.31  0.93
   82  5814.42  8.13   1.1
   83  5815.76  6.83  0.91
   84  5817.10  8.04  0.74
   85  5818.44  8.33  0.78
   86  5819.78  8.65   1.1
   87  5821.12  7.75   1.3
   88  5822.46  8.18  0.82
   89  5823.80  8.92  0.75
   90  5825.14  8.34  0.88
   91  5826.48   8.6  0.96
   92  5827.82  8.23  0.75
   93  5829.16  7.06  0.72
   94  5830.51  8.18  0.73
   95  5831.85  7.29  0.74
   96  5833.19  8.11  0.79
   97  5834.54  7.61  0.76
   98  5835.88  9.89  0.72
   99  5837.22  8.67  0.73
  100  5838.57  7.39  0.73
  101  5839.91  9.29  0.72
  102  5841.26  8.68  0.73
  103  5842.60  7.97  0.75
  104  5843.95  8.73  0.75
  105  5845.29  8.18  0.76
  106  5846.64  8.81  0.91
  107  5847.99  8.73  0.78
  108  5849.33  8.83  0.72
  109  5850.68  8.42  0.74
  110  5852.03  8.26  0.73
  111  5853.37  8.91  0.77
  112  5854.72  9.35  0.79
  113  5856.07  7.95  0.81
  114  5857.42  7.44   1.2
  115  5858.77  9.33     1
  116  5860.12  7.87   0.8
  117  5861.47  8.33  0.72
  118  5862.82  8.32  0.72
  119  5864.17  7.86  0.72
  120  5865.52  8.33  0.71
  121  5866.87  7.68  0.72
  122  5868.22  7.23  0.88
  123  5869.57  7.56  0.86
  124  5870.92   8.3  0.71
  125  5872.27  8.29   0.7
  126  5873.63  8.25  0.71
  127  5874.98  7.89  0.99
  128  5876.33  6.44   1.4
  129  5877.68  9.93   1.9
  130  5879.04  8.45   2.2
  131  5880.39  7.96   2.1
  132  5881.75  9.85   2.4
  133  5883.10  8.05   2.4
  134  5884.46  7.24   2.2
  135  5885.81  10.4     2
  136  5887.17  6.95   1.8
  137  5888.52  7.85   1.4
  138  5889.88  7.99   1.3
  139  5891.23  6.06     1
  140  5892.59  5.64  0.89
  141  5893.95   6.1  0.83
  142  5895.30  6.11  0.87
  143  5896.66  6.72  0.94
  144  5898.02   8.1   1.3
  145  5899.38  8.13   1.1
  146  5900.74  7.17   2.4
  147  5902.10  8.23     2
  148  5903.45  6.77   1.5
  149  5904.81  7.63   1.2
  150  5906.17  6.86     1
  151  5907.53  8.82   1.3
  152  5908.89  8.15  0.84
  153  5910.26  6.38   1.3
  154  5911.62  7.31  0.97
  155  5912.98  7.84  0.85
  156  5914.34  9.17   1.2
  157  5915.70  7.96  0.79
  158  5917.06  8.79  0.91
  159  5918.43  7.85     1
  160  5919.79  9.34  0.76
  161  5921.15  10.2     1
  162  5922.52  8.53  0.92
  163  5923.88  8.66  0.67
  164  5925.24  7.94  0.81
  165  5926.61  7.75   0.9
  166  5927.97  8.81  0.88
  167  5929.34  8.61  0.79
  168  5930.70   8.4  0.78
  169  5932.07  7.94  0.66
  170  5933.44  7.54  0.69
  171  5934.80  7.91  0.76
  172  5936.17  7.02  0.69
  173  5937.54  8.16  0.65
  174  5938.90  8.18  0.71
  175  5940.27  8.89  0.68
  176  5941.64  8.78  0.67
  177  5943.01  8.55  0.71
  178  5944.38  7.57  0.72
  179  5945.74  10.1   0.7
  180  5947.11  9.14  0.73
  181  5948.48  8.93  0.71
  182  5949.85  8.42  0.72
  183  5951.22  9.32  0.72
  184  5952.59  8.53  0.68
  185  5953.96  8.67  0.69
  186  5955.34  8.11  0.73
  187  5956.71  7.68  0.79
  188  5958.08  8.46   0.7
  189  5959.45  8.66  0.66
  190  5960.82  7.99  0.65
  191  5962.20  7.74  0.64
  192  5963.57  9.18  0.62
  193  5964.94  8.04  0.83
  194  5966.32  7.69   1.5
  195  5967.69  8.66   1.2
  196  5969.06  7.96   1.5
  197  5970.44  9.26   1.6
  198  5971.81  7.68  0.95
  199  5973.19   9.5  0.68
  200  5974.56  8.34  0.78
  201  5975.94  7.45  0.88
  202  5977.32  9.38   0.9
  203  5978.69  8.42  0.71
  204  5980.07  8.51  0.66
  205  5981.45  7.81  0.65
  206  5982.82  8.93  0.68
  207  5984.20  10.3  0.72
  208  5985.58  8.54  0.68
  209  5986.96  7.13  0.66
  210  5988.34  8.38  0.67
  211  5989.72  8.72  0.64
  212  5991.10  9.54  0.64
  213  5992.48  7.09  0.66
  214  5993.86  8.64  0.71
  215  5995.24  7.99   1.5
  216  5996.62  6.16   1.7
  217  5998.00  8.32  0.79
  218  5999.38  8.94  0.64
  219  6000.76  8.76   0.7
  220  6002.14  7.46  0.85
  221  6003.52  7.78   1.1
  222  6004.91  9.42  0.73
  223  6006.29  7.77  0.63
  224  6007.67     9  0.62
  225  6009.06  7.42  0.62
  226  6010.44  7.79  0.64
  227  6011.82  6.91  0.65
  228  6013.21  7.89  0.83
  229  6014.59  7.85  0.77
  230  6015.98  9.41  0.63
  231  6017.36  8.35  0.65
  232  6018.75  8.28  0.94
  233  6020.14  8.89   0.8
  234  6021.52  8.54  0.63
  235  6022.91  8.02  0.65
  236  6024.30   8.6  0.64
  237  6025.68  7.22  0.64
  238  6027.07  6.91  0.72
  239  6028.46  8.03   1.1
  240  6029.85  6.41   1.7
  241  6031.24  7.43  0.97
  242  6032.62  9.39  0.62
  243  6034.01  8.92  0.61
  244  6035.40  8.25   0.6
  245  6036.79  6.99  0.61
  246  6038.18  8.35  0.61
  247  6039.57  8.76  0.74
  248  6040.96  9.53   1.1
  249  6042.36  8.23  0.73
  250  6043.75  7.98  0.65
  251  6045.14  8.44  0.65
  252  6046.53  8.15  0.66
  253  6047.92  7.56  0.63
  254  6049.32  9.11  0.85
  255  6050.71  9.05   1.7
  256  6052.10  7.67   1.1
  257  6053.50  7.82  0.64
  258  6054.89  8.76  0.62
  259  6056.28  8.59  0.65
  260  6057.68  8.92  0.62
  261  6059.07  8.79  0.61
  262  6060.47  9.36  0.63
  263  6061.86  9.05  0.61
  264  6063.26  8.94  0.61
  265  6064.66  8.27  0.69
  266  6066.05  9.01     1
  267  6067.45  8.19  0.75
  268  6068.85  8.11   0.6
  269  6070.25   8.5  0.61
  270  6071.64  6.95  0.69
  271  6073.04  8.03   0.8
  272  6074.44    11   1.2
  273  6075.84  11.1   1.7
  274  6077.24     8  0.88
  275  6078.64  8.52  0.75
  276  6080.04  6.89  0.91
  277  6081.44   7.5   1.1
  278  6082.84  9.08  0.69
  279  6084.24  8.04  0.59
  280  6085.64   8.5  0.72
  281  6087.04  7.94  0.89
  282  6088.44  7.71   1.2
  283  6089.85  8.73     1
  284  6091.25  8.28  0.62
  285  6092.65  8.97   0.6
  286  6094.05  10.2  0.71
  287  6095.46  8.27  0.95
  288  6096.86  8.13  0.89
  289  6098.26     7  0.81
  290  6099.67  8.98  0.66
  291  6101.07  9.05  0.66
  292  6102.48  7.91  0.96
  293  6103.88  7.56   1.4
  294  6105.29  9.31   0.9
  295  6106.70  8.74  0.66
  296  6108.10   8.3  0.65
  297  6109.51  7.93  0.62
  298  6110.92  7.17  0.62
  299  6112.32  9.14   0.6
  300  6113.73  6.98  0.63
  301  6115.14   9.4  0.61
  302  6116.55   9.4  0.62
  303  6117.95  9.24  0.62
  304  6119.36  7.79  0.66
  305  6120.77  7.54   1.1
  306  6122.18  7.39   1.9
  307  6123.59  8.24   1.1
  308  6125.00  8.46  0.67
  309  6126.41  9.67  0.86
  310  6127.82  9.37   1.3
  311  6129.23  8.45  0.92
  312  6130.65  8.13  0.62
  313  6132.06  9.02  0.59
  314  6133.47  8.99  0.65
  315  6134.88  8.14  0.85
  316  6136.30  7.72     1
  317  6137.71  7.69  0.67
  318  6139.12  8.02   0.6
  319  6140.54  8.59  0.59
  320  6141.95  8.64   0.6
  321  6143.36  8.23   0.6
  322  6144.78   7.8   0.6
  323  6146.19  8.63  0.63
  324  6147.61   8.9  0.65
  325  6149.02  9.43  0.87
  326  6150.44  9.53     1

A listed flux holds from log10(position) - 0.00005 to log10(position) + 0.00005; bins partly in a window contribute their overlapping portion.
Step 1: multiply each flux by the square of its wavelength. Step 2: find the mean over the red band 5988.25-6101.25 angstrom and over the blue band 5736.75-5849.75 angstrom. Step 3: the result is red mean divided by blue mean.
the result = 1.11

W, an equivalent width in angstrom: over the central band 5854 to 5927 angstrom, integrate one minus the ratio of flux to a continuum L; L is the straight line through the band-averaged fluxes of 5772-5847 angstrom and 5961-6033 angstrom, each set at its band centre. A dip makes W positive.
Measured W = 1.89 angstrom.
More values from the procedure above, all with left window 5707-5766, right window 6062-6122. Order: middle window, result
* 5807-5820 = 0.4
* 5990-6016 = 0.8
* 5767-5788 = 0.1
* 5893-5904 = 1.5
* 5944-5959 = -0.6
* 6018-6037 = 0.8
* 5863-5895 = 1.7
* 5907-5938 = 0.3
